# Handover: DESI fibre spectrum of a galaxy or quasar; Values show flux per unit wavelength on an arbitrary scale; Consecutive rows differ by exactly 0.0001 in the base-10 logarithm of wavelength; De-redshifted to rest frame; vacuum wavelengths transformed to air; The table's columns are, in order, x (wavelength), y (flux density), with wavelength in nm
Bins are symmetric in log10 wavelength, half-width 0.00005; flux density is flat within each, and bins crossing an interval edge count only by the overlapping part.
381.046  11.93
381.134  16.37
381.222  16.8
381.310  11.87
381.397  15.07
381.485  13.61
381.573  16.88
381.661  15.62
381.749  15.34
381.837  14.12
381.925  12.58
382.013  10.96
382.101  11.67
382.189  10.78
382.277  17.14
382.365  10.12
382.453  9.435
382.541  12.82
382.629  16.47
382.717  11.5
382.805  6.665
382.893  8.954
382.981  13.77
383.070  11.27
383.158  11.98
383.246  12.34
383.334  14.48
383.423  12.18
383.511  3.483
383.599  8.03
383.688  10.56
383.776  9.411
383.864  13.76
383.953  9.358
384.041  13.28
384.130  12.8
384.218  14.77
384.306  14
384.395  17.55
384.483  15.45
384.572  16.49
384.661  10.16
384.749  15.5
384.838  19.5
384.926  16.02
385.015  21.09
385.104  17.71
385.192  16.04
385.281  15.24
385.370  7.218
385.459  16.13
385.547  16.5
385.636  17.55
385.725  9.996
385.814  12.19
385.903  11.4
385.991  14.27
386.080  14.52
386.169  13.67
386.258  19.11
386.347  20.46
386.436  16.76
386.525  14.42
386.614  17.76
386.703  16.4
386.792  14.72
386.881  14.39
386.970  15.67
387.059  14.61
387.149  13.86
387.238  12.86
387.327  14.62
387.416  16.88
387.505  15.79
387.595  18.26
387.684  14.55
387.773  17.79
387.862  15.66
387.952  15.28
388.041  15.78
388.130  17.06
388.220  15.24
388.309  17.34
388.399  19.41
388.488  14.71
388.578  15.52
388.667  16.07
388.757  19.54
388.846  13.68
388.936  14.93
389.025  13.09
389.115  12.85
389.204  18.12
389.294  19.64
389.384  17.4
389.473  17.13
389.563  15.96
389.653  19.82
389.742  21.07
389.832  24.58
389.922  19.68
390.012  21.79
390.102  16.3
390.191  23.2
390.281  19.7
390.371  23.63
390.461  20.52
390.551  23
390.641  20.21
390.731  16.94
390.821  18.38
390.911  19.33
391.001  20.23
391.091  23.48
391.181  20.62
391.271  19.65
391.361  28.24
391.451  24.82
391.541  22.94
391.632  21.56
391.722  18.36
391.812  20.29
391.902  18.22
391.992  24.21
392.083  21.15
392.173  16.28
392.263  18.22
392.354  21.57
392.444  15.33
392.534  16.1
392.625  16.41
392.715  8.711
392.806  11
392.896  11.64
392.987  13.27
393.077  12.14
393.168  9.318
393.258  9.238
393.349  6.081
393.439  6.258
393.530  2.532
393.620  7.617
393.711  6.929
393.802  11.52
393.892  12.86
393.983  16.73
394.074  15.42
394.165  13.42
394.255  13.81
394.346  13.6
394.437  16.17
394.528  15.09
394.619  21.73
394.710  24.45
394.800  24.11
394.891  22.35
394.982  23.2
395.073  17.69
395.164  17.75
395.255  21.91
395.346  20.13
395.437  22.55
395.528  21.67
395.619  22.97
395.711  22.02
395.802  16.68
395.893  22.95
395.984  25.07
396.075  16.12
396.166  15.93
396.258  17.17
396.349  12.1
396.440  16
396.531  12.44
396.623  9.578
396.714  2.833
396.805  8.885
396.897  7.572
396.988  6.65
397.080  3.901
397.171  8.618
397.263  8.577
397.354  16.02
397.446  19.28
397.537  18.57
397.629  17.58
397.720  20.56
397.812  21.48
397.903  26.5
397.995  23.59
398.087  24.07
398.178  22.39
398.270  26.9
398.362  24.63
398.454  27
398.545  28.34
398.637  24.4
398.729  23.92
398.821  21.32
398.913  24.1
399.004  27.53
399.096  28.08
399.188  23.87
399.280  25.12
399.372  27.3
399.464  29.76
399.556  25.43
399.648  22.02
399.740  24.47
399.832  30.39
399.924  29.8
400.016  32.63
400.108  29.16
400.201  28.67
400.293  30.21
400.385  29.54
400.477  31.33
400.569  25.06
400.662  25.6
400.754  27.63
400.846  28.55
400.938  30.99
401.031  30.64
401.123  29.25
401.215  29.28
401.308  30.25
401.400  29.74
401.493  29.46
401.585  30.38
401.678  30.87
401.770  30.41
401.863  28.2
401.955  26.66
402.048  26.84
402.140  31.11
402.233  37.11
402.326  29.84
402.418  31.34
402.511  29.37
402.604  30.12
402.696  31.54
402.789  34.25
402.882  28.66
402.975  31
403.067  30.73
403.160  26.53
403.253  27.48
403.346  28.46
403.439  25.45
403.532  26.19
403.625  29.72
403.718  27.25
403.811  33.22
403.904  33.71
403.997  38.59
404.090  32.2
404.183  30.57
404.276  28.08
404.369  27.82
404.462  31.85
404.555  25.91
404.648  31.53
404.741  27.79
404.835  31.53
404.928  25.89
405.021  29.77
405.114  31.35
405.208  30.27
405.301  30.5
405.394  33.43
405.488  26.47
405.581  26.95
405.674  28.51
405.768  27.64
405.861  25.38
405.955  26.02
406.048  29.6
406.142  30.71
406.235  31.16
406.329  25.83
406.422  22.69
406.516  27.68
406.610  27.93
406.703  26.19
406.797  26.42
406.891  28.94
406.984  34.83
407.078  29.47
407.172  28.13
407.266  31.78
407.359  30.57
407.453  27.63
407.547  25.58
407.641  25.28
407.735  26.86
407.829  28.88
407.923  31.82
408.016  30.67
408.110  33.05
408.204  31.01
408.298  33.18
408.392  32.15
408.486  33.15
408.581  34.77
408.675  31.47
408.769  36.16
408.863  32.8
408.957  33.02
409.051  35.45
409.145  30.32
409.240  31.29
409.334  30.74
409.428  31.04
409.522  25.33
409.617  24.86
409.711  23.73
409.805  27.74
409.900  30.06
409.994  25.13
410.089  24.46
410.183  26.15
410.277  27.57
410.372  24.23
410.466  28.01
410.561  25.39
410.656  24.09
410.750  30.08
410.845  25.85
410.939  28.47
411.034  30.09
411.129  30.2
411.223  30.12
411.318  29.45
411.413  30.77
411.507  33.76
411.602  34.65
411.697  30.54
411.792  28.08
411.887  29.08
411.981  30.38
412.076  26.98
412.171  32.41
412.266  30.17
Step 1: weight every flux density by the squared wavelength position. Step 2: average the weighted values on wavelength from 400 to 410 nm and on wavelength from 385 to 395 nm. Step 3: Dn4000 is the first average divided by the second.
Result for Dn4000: 1.92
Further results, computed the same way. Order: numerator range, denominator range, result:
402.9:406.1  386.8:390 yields 1.92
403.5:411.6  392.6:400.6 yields 1.64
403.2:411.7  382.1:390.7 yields 2.12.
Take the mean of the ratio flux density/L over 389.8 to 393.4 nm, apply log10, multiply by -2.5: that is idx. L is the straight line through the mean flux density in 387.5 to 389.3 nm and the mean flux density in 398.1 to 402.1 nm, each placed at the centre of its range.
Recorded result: 0.040 mag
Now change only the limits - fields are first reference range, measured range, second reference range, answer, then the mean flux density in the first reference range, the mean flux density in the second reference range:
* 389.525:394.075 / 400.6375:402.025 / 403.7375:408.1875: -0.16 mag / 17.1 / 29.3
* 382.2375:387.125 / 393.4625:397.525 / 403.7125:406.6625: 0.39 mag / 13.8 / 29.3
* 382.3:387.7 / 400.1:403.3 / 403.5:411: -0.17 mag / 13.9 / 29.2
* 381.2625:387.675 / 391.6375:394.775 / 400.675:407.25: 0.39 mag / 13.9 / 29.4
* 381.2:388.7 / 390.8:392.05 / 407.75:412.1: -0.18 mag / 14.2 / 29.7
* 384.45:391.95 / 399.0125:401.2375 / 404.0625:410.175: -0.13 mag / 17.4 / 29.3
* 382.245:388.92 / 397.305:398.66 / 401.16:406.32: 0.10 mag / 14.4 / 29.7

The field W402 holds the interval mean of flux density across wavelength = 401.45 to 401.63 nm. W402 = 30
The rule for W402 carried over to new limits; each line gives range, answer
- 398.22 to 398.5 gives 26.1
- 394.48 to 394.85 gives 21.3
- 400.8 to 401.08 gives 30.1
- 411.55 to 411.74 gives 32.6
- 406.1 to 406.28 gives 31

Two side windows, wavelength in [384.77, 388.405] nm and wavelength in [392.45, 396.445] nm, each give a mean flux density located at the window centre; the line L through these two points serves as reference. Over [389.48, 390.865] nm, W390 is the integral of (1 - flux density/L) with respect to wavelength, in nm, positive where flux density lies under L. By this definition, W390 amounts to -0.40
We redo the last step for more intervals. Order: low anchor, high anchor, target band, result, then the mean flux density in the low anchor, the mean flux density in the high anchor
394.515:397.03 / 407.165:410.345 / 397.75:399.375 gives -0.39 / 17.5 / 29.7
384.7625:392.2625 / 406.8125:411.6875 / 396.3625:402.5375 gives 0.01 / 17.6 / 29.6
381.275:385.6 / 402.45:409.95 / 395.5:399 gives 0.76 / 13.2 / 29.6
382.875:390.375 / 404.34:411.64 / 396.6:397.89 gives 0.57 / 15.4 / 29.2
